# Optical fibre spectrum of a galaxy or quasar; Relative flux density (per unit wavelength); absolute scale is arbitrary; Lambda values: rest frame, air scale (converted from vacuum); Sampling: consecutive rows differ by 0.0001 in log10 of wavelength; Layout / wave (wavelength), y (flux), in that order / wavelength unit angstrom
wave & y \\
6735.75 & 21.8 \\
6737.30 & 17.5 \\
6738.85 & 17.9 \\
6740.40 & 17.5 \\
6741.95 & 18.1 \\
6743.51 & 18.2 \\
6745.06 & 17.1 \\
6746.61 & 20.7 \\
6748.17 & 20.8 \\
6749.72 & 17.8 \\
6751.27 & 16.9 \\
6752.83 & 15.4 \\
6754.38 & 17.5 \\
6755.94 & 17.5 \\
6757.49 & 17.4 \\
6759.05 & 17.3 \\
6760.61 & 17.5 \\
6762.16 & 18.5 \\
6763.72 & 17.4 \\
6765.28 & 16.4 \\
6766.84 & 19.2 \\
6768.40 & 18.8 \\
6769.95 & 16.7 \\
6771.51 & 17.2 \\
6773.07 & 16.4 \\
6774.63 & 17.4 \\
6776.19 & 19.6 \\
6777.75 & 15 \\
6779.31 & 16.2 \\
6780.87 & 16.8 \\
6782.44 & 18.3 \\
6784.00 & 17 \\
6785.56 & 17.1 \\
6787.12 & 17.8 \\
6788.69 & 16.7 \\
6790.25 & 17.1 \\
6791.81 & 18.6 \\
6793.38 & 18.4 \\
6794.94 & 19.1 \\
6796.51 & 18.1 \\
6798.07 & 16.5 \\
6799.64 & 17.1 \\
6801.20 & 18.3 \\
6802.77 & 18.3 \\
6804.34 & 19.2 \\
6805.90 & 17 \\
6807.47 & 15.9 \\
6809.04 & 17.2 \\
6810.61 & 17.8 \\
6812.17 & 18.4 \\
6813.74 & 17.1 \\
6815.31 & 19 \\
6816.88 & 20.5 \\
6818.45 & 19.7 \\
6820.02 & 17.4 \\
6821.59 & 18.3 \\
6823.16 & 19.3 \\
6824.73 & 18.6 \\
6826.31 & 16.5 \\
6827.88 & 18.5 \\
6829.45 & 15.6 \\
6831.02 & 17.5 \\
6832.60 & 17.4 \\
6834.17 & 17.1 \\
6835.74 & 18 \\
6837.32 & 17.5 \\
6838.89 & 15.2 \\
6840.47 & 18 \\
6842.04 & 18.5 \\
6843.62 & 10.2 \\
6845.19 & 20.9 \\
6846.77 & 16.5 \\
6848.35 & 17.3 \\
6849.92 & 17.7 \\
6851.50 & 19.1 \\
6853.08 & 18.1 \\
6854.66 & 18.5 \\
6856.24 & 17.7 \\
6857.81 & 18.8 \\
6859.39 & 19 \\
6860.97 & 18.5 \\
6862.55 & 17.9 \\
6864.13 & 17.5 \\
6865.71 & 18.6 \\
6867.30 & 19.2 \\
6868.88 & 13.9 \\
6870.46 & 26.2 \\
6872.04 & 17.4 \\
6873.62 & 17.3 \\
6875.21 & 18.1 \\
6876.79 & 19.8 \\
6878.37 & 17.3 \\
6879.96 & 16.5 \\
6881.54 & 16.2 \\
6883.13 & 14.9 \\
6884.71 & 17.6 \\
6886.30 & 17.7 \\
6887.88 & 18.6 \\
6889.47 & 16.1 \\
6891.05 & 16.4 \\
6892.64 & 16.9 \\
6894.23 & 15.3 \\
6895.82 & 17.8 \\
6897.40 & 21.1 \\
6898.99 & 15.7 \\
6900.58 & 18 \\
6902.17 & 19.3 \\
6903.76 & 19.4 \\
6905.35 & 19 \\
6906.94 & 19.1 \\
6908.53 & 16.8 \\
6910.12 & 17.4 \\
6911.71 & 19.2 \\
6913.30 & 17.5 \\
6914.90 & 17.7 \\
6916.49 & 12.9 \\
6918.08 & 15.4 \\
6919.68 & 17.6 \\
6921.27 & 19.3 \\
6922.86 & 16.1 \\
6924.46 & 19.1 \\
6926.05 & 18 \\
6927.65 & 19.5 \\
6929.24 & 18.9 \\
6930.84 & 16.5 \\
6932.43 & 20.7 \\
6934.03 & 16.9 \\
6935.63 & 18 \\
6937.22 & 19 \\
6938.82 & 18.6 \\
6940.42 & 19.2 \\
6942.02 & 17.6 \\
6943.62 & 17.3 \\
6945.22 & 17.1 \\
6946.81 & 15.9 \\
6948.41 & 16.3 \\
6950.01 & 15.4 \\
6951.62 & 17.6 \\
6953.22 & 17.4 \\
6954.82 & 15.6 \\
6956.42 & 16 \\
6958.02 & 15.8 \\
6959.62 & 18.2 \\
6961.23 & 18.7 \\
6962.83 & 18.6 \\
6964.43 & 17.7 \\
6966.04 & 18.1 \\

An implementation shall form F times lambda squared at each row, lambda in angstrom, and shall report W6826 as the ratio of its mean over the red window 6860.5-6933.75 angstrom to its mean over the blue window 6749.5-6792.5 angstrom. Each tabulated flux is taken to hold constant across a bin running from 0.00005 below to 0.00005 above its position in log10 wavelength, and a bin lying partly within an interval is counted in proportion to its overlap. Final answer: 1.1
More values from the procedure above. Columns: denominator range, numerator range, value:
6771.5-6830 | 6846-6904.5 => 1.03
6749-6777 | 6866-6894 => 1.04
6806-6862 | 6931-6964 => 1.02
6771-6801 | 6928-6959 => 1.05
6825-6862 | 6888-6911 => 1.03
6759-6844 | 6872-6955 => 1.03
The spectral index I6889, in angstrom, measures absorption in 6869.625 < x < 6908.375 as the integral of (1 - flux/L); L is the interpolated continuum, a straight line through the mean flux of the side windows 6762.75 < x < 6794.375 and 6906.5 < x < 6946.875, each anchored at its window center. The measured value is -0.6 angstrom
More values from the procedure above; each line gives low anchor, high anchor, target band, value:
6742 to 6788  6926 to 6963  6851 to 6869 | -0.6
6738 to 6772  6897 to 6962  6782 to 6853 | 0.3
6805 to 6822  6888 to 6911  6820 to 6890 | 0.8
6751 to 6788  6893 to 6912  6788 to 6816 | -0.4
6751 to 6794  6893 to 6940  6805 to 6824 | -0.7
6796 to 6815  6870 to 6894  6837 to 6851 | 0.6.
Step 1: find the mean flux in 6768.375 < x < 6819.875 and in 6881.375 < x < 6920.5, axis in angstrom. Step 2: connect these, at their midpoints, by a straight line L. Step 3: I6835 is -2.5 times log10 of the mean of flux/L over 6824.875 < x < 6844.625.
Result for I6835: 0.05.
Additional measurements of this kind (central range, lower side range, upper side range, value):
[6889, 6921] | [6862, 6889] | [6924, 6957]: 0.019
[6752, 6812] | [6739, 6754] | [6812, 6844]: 0.023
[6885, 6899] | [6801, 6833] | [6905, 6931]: 0.021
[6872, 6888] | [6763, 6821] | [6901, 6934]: 0.032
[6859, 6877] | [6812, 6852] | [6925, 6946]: -0.041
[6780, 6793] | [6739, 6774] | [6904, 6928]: 0.018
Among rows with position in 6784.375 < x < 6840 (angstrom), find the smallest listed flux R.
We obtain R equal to 15.2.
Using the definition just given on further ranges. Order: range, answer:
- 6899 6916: 16.8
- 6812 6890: 10.2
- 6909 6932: 12.9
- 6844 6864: 16.5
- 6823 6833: 15.6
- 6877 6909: 14.9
